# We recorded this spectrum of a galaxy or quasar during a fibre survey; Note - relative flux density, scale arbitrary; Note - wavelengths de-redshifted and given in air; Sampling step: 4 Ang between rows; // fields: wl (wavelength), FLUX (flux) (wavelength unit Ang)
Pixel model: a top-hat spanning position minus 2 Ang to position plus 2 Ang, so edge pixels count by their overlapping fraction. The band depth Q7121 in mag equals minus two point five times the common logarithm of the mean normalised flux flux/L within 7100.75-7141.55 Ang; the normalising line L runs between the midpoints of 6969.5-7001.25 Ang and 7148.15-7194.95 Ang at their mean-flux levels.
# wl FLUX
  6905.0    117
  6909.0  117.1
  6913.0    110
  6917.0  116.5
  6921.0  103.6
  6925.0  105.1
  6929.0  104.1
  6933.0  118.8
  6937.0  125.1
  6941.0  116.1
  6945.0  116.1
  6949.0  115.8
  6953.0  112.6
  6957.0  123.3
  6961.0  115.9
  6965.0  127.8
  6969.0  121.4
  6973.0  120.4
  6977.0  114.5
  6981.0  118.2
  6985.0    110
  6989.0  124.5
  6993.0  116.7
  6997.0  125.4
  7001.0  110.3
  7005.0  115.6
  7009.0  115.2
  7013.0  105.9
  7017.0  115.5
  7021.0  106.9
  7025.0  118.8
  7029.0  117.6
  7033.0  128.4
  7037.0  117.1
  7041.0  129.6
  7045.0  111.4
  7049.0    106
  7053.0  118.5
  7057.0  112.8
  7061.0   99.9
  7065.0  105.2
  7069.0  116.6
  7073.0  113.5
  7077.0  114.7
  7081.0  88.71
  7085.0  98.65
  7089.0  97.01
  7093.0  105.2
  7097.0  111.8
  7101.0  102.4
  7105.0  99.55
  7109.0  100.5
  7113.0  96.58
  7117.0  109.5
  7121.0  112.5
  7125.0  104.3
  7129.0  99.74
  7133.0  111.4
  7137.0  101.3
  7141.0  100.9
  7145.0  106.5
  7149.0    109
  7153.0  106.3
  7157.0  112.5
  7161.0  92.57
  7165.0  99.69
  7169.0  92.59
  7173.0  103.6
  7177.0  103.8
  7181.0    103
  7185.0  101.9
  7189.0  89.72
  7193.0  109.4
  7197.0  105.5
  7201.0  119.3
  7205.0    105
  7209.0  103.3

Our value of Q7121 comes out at 0.03 mag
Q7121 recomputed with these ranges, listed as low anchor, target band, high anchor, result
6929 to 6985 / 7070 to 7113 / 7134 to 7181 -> 0.048 mag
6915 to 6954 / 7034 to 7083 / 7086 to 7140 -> -0.047 mag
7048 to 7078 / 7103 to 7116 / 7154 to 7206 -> 0.085 mag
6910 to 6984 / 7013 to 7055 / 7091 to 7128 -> -0.064 mag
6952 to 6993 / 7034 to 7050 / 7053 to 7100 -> -0.066 mag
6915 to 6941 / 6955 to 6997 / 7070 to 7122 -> -0.090 mag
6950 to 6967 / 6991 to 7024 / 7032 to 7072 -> 0.025 mag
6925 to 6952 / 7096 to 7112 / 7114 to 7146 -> 0.043 mag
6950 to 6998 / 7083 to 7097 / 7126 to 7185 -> 0.071 mag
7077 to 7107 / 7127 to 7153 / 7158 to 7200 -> -0.040 mag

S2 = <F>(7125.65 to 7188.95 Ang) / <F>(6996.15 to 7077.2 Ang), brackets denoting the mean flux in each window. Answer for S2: 0.9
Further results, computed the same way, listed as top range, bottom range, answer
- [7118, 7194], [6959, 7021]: 0.88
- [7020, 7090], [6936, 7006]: 0.94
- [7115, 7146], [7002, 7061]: 0.92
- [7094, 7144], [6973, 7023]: 0.91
